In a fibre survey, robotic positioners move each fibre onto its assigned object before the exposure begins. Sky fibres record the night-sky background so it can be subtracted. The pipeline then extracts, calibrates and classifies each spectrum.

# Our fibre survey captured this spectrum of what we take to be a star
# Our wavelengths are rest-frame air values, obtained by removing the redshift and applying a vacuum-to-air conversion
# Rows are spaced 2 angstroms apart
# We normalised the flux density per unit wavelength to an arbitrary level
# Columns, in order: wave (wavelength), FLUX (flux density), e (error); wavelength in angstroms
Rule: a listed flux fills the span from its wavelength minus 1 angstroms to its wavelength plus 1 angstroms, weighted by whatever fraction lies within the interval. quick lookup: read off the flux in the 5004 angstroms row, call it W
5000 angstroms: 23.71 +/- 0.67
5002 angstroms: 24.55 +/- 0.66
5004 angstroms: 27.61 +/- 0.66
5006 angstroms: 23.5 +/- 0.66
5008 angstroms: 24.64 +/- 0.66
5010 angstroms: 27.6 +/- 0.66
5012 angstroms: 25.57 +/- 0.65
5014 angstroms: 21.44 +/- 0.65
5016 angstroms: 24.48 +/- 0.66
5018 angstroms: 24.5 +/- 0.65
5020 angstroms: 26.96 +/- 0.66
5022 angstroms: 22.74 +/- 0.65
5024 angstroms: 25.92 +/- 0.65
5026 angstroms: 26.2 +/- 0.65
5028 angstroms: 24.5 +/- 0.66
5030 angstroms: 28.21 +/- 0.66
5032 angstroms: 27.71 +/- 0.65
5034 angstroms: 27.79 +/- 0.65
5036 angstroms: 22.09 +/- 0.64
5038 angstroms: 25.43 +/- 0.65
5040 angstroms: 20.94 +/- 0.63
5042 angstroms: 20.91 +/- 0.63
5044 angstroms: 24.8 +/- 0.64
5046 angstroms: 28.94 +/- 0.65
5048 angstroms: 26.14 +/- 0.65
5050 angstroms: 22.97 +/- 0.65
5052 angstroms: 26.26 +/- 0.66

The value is 27.61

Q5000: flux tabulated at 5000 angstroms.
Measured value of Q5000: 23.71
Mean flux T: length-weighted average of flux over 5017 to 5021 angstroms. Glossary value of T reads 25.7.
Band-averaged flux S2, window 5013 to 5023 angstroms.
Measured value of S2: 24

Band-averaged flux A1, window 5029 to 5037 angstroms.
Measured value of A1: 26.5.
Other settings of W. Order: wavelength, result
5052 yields 26.26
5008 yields 24.64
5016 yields 24.48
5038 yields 25.43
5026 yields 26.2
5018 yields 24.5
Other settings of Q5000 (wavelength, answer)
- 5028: 24.5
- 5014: 21.44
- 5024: 25.92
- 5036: 22.09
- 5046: 28.94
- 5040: 20.94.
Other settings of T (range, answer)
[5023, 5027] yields 26.1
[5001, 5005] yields 26.1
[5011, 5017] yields 23.8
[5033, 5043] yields 23.4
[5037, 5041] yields 23.2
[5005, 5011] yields 25.2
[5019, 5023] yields 24.9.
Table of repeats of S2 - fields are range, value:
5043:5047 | 26.9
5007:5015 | 24.8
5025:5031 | 26.3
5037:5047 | 24.2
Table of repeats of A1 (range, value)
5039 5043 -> 20.9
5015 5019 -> 24.5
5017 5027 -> 25.3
